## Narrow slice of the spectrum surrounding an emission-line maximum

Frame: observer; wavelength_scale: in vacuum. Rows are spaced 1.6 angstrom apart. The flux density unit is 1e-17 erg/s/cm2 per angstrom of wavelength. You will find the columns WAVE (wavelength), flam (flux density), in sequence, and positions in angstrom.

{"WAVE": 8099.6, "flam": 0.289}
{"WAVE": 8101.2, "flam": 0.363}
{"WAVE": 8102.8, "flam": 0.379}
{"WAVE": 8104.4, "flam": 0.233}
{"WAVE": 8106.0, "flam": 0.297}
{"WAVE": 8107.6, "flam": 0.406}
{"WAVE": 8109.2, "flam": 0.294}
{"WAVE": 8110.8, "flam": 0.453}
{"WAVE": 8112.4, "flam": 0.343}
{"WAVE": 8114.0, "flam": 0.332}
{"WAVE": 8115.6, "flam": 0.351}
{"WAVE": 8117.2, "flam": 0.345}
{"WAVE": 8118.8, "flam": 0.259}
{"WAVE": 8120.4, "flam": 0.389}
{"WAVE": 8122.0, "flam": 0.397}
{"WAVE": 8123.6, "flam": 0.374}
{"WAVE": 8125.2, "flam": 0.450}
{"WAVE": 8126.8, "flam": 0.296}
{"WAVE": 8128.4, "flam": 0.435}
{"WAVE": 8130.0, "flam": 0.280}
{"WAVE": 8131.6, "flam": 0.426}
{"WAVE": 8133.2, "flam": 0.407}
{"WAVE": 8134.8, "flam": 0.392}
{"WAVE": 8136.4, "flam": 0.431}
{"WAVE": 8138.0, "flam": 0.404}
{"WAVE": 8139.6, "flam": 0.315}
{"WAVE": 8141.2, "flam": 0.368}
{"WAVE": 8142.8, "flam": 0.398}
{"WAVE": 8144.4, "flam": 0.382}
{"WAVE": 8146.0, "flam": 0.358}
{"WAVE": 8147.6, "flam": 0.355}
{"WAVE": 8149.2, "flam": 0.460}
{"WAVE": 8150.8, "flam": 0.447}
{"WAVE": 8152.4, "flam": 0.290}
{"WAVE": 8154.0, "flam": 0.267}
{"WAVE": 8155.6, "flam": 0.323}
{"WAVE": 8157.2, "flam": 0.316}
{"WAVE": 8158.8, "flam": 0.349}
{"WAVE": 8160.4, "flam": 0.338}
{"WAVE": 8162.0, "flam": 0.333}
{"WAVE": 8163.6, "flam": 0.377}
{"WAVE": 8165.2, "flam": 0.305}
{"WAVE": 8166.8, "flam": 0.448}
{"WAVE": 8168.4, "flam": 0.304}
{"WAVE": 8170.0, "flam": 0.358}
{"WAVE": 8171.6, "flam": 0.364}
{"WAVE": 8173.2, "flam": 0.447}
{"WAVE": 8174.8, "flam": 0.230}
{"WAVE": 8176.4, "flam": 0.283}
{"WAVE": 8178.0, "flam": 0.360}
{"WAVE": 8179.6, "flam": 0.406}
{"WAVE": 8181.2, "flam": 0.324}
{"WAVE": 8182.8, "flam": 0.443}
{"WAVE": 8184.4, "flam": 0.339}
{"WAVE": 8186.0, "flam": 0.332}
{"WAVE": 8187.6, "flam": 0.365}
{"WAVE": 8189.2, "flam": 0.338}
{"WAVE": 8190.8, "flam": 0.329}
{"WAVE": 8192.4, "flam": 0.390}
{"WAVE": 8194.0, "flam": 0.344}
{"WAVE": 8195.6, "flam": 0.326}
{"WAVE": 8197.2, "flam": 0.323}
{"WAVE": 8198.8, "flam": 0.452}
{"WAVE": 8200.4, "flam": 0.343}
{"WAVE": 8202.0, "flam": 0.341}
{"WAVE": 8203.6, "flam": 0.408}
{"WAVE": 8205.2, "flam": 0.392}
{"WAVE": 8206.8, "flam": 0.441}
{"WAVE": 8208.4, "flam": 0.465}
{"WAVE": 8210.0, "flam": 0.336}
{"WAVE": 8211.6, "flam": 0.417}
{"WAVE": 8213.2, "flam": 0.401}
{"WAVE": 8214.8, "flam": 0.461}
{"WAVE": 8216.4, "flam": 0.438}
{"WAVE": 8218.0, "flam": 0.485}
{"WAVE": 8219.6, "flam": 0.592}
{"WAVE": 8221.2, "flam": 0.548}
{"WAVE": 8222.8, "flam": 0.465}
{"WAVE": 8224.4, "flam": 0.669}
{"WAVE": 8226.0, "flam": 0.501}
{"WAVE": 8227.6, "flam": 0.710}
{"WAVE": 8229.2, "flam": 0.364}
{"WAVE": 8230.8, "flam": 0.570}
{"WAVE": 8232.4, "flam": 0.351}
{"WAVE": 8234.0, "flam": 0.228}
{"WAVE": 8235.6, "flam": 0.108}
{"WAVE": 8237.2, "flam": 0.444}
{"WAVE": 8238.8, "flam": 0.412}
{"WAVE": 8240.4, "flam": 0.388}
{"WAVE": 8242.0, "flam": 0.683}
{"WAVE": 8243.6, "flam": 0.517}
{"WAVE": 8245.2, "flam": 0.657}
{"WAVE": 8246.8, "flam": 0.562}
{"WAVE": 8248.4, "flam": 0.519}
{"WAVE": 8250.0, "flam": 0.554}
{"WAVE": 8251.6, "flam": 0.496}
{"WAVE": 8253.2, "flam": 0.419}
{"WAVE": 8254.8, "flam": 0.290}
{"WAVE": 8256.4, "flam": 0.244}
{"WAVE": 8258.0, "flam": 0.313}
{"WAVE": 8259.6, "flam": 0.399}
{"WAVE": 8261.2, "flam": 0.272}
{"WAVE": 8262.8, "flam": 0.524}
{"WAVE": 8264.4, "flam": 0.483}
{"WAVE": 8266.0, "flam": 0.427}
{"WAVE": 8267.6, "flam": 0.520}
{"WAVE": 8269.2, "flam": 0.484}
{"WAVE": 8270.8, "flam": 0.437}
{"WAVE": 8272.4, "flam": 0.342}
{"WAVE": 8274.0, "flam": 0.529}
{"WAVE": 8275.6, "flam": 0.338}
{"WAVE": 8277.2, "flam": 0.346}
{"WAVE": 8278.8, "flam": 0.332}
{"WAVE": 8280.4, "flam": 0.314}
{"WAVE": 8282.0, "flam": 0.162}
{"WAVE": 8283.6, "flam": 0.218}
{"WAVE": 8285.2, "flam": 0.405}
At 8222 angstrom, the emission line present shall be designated Mg II 2798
